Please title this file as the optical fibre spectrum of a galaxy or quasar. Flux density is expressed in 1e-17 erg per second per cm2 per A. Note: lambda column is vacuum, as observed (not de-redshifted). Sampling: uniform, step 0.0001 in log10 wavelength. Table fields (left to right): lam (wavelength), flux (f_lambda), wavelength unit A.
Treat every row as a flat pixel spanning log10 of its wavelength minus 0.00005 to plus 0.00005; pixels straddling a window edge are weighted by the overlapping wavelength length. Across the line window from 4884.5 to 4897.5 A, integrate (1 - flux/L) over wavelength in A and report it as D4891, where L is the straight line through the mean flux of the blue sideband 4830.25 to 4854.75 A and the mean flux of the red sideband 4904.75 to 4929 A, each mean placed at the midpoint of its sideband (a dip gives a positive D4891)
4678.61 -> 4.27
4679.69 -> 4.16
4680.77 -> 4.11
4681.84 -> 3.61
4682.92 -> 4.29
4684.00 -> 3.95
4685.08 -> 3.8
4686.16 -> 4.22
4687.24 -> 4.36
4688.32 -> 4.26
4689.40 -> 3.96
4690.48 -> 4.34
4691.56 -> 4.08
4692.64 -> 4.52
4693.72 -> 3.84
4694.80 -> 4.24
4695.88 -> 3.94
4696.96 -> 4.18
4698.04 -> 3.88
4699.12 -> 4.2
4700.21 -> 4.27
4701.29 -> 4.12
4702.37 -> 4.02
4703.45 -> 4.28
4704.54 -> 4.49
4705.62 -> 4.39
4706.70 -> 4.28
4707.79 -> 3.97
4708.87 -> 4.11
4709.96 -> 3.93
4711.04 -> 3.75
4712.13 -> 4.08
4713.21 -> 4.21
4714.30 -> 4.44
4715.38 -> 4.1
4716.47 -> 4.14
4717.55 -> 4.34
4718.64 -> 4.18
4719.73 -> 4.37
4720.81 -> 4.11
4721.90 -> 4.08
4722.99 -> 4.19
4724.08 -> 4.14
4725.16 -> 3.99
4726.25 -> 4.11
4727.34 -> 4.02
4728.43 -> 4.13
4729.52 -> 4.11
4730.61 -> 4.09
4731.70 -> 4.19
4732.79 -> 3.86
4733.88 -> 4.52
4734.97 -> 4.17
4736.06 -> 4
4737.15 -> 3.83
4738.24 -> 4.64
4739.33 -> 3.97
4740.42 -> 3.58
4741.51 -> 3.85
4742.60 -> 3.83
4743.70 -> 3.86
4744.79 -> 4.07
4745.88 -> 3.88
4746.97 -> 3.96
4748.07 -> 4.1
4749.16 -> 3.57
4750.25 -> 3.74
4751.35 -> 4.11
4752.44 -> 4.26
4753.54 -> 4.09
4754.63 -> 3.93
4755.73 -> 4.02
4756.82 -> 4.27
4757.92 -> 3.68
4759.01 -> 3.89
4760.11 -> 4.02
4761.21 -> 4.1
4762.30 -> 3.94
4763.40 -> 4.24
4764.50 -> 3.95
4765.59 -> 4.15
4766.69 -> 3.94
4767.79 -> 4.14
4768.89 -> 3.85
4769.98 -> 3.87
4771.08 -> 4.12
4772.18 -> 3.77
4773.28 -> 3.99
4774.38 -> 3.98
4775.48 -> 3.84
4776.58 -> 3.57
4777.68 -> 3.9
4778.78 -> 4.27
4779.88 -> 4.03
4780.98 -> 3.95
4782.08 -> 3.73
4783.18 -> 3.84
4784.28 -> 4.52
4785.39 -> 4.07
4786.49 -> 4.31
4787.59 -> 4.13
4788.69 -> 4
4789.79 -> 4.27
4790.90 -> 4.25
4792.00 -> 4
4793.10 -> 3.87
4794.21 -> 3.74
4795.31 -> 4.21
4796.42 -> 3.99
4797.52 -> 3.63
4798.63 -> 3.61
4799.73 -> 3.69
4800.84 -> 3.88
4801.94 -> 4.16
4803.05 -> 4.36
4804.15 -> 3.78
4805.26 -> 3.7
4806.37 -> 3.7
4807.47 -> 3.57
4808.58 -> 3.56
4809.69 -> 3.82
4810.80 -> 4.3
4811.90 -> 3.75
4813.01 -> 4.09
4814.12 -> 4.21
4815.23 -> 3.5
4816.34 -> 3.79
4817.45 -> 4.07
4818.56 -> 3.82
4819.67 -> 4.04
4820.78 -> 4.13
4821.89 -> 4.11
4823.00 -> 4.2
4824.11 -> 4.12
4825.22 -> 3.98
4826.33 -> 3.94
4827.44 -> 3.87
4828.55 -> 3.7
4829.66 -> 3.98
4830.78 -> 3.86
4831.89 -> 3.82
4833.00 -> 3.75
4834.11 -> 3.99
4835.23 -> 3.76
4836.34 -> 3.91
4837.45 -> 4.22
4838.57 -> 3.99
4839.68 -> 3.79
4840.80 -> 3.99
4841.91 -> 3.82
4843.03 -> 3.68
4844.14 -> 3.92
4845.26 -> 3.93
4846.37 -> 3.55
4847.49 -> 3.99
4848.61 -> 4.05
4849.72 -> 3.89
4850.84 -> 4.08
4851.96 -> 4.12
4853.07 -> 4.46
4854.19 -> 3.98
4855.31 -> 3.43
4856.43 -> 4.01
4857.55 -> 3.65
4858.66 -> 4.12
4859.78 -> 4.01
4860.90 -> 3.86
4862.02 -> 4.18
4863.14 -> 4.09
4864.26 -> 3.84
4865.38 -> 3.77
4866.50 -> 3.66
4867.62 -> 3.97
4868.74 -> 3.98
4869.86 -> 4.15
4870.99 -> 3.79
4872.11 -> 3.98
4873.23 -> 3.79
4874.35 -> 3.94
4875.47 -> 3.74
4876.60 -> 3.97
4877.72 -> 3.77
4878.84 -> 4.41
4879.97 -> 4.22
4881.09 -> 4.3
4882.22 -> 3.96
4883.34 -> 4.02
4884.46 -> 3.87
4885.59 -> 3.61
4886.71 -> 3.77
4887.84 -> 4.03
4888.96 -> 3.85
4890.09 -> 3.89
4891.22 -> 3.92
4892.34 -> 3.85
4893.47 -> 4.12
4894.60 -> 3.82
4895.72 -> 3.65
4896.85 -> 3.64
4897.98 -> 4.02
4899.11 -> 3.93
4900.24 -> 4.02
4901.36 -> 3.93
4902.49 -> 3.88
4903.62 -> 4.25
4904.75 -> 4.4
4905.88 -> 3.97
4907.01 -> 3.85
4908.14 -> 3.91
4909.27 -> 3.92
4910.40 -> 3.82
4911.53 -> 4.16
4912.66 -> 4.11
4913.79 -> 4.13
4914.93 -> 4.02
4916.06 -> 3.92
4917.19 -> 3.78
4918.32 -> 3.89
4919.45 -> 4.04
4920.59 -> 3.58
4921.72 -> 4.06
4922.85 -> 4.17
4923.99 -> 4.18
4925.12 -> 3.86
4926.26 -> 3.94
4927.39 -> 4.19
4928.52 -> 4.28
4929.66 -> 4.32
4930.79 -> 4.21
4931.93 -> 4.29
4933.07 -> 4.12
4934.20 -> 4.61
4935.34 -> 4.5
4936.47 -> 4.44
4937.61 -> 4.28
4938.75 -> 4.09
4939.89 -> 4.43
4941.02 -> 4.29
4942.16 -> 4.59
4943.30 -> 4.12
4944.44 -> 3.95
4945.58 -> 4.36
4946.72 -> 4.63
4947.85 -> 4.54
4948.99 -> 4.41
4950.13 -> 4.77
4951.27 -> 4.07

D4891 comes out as 0.5 A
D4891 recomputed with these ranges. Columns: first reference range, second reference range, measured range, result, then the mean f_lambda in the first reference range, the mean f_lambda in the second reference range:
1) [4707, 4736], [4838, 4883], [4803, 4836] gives 0.8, 4.13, 3.95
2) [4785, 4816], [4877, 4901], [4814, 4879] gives 0.1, 3.93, 3.94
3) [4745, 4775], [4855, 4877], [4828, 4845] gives 0.2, 3.98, 3.9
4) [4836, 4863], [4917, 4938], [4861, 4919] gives 1.5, 3.95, 4.15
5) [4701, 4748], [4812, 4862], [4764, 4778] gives 0.4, 4.1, 3.94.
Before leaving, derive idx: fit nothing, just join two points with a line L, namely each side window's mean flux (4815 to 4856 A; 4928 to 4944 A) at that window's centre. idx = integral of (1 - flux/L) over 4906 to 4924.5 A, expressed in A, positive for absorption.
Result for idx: 1.2 A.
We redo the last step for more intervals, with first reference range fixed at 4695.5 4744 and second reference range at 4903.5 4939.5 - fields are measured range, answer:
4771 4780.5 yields 0.4 A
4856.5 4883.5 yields 0.9 A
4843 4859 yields 0.7 A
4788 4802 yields 0.6 A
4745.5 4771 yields 0.7 A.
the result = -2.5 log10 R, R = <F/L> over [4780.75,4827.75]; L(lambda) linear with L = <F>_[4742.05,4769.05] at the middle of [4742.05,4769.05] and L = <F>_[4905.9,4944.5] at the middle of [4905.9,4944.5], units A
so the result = 0.02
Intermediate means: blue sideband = 3.98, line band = 3.96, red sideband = 4.12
